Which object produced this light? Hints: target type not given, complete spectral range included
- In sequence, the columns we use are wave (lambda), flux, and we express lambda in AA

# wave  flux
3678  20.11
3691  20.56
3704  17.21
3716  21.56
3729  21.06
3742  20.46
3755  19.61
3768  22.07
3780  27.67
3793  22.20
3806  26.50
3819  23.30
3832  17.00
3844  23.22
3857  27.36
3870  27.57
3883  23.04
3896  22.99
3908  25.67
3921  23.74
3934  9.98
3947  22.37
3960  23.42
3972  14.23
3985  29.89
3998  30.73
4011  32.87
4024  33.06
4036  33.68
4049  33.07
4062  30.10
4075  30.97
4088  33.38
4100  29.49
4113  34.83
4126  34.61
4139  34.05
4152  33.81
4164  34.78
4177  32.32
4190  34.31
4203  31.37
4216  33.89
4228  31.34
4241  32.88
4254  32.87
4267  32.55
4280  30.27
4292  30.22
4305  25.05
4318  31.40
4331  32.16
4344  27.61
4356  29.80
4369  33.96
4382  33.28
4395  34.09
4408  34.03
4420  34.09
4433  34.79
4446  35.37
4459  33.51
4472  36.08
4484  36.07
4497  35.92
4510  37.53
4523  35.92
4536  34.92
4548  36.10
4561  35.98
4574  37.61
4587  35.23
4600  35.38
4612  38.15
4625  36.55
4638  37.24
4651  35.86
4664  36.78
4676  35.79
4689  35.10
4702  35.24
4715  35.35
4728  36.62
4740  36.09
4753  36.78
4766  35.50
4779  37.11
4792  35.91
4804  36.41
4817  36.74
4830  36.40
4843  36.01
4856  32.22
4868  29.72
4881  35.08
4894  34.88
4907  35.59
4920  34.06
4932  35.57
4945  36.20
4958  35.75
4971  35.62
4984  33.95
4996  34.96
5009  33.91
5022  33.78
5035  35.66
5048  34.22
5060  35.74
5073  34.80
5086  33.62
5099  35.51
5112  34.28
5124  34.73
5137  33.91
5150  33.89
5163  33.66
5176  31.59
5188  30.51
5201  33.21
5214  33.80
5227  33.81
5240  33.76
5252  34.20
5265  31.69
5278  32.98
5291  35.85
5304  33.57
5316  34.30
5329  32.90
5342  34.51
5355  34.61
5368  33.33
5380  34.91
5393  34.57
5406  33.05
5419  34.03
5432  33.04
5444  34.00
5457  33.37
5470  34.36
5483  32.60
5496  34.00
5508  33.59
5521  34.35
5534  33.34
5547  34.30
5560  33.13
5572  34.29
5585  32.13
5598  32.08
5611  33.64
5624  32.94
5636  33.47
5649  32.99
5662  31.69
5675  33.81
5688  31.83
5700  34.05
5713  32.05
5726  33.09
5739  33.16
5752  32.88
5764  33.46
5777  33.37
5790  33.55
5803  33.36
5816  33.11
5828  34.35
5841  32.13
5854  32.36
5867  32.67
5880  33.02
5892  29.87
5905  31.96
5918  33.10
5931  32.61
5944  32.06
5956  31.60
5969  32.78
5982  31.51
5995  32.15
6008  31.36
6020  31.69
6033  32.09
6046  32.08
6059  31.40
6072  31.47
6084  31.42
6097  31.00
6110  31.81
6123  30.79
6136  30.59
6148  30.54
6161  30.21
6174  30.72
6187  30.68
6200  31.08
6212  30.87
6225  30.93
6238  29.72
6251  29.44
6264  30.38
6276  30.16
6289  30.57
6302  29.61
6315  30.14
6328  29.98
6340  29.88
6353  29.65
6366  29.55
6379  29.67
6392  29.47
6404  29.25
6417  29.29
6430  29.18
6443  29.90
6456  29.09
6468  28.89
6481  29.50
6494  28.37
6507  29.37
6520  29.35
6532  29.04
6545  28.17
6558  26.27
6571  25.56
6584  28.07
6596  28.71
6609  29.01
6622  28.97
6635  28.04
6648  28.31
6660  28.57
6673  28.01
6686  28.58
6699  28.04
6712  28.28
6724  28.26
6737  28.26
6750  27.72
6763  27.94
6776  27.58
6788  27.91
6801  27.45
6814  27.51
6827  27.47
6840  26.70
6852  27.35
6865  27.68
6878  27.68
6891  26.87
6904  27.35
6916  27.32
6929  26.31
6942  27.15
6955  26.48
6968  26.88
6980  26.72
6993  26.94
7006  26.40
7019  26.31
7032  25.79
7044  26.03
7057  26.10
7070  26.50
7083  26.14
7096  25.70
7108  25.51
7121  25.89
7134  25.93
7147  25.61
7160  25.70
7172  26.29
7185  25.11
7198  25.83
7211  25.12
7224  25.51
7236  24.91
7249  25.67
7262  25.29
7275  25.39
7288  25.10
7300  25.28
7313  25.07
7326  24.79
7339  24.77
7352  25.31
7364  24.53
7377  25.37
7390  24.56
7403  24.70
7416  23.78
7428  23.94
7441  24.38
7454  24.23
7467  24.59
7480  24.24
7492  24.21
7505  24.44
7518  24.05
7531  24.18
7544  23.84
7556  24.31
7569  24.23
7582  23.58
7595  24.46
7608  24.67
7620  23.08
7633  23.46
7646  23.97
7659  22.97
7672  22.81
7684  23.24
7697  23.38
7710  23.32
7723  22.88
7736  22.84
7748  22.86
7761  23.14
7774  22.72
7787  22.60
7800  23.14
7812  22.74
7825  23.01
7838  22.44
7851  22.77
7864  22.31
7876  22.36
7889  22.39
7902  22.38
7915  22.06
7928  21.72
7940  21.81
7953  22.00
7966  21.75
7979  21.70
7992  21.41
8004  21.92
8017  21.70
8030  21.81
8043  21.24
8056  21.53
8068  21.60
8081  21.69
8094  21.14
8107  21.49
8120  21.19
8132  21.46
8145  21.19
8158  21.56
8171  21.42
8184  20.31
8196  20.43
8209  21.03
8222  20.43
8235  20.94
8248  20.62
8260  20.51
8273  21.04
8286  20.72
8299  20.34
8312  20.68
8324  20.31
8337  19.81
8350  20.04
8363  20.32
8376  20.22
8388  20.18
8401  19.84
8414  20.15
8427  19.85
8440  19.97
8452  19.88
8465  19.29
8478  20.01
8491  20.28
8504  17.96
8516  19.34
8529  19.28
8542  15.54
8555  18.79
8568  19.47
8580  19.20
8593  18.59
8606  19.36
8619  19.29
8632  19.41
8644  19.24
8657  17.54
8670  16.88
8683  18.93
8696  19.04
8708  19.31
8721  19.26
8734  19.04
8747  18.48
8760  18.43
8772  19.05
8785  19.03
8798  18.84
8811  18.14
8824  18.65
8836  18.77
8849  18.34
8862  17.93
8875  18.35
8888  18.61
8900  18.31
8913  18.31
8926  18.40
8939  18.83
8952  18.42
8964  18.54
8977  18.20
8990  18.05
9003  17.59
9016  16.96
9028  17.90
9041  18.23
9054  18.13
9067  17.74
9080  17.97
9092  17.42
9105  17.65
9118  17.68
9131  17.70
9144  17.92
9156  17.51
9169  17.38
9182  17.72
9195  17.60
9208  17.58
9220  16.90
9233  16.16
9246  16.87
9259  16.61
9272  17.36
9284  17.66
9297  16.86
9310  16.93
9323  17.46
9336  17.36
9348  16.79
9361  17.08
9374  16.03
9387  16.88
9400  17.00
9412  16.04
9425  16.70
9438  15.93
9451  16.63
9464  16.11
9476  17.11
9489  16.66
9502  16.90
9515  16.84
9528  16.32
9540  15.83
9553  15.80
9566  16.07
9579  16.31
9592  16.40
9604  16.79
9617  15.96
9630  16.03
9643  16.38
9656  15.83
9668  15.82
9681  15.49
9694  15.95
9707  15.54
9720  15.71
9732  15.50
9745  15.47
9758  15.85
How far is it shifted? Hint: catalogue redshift 0.000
